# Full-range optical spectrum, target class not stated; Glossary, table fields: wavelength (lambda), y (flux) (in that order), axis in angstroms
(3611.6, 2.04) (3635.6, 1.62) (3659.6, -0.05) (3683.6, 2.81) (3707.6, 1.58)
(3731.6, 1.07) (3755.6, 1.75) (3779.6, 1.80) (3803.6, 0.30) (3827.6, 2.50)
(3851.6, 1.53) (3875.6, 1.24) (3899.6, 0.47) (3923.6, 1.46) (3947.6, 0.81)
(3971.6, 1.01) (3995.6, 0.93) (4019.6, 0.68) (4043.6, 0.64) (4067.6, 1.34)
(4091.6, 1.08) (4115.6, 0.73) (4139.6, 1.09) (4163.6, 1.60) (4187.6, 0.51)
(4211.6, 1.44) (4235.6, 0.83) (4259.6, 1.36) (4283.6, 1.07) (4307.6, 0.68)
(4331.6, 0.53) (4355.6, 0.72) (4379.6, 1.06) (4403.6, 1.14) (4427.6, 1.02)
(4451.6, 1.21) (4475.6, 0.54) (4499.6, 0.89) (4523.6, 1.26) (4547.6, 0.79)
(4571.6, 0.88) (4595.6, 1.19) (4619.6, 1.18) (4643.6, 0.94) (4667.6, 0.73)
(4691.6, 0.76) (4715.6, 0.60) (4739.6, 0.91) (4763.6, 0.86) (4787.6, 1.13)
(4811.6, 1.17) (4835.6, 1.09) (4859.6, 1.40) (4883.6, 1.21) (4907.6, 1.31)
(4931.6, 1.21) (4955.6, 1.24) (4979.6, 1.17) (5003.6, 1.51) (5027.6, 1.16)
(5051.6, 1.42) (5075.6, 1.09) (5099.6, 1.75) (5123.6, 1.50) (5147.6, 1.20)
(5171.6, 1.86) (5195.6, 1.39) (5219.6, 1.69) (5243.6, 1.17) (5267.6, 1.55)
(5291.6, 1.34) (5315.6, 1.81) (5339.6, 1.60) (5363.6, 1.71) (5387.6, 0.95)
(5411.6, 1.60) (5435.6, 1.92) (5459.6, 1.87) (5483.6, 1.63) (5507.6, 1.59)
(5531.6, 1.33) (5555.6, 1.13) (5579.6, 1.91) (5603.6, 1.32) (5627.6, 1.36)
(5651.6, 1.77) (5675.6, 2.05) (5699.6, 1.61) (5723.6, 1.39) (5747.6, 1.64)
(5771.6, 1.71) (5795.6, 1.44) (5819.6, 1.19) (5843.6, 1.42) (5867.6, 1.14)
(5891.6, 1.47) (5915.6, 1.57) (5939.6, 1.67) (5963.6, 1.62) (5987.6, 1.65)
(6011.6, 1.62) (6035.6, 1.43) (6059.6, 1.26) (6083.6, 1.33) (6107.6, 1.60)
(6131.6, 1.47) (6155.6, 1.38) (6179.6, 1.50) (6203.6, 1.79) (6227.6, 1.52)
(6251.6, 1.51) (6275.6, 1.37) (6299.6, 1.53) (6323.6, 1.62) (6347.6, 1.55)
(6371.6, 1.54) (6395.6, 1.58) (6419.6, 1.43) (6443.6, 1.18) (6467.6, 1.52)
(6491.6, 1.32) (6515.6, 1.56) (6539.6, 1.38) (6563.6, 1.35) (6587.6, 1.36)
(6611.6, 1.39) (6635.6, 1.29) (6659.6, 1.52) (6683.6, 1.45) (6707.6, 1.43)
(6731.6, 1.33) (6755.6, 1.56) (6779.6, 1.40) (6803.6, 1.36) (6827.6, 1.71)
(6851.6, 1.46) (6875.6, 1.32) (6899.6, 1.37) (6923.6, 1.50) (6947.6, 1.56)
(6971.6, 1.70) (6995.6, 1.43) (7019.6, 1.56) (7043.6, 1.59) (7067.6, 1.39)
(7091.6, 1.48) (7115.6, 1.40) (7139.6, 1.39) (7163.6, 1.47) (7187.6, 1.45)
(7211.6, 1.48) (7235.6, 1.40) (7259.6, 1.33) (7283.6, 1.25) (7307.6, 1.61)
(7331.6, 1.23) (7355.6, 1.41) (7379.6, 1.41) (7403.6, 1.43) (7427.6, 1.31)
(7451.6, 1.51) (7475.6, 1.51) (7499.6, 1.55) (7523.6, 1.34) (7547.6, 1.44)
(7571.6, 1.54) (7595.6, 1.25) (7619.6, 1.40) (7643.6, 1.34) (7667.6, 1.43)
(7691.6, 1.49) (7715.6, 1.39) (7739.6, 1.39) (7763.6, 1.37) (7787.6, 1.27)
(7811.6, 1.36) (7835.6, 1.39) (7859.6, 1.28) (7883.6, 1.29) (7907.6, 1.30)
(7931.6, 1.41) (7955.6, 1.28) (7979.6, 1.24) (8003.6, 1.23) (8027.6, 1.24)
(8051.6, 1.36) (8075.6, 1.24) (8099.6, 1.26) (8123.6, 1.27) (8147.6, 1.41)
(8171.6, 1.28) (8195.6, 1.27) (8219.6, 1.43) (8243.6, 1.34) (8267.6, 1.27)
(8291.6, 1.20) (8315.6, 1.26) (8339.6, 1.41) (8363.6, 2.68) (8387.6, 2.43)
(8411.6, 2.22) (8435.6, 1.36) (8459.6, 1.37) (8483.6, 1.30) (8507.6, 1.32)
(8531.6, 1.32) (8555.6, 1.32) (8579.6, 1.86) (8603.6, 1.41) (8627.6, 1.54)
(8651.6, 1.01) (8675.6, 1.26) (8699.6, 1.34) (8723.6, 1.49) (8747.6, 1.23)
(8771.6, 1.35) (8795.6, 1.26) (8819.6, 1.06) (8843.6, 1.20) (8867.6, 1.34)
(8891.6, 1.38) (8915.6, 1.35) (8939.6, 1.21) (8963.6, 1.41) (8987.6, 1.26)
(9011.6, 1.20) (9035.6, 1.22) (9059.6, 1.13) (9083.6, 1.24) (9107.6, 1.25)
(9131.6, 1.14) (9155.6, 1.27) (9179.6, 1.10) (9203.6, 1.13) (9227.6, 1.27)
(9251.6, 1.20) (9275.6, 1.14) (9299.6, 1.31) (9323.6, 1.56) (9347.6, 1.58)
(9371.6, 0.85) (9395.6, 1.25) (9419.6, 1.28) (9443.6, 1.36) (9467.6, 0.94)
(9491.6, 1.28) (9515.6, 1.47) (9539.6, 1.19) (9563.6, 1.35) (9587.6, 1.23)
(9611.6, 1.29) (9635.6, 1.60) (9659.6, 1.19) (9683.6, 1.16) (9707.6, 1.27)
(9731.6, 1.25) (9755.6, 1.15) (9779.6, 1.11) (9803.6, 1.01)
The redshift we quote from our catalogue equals 0.276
